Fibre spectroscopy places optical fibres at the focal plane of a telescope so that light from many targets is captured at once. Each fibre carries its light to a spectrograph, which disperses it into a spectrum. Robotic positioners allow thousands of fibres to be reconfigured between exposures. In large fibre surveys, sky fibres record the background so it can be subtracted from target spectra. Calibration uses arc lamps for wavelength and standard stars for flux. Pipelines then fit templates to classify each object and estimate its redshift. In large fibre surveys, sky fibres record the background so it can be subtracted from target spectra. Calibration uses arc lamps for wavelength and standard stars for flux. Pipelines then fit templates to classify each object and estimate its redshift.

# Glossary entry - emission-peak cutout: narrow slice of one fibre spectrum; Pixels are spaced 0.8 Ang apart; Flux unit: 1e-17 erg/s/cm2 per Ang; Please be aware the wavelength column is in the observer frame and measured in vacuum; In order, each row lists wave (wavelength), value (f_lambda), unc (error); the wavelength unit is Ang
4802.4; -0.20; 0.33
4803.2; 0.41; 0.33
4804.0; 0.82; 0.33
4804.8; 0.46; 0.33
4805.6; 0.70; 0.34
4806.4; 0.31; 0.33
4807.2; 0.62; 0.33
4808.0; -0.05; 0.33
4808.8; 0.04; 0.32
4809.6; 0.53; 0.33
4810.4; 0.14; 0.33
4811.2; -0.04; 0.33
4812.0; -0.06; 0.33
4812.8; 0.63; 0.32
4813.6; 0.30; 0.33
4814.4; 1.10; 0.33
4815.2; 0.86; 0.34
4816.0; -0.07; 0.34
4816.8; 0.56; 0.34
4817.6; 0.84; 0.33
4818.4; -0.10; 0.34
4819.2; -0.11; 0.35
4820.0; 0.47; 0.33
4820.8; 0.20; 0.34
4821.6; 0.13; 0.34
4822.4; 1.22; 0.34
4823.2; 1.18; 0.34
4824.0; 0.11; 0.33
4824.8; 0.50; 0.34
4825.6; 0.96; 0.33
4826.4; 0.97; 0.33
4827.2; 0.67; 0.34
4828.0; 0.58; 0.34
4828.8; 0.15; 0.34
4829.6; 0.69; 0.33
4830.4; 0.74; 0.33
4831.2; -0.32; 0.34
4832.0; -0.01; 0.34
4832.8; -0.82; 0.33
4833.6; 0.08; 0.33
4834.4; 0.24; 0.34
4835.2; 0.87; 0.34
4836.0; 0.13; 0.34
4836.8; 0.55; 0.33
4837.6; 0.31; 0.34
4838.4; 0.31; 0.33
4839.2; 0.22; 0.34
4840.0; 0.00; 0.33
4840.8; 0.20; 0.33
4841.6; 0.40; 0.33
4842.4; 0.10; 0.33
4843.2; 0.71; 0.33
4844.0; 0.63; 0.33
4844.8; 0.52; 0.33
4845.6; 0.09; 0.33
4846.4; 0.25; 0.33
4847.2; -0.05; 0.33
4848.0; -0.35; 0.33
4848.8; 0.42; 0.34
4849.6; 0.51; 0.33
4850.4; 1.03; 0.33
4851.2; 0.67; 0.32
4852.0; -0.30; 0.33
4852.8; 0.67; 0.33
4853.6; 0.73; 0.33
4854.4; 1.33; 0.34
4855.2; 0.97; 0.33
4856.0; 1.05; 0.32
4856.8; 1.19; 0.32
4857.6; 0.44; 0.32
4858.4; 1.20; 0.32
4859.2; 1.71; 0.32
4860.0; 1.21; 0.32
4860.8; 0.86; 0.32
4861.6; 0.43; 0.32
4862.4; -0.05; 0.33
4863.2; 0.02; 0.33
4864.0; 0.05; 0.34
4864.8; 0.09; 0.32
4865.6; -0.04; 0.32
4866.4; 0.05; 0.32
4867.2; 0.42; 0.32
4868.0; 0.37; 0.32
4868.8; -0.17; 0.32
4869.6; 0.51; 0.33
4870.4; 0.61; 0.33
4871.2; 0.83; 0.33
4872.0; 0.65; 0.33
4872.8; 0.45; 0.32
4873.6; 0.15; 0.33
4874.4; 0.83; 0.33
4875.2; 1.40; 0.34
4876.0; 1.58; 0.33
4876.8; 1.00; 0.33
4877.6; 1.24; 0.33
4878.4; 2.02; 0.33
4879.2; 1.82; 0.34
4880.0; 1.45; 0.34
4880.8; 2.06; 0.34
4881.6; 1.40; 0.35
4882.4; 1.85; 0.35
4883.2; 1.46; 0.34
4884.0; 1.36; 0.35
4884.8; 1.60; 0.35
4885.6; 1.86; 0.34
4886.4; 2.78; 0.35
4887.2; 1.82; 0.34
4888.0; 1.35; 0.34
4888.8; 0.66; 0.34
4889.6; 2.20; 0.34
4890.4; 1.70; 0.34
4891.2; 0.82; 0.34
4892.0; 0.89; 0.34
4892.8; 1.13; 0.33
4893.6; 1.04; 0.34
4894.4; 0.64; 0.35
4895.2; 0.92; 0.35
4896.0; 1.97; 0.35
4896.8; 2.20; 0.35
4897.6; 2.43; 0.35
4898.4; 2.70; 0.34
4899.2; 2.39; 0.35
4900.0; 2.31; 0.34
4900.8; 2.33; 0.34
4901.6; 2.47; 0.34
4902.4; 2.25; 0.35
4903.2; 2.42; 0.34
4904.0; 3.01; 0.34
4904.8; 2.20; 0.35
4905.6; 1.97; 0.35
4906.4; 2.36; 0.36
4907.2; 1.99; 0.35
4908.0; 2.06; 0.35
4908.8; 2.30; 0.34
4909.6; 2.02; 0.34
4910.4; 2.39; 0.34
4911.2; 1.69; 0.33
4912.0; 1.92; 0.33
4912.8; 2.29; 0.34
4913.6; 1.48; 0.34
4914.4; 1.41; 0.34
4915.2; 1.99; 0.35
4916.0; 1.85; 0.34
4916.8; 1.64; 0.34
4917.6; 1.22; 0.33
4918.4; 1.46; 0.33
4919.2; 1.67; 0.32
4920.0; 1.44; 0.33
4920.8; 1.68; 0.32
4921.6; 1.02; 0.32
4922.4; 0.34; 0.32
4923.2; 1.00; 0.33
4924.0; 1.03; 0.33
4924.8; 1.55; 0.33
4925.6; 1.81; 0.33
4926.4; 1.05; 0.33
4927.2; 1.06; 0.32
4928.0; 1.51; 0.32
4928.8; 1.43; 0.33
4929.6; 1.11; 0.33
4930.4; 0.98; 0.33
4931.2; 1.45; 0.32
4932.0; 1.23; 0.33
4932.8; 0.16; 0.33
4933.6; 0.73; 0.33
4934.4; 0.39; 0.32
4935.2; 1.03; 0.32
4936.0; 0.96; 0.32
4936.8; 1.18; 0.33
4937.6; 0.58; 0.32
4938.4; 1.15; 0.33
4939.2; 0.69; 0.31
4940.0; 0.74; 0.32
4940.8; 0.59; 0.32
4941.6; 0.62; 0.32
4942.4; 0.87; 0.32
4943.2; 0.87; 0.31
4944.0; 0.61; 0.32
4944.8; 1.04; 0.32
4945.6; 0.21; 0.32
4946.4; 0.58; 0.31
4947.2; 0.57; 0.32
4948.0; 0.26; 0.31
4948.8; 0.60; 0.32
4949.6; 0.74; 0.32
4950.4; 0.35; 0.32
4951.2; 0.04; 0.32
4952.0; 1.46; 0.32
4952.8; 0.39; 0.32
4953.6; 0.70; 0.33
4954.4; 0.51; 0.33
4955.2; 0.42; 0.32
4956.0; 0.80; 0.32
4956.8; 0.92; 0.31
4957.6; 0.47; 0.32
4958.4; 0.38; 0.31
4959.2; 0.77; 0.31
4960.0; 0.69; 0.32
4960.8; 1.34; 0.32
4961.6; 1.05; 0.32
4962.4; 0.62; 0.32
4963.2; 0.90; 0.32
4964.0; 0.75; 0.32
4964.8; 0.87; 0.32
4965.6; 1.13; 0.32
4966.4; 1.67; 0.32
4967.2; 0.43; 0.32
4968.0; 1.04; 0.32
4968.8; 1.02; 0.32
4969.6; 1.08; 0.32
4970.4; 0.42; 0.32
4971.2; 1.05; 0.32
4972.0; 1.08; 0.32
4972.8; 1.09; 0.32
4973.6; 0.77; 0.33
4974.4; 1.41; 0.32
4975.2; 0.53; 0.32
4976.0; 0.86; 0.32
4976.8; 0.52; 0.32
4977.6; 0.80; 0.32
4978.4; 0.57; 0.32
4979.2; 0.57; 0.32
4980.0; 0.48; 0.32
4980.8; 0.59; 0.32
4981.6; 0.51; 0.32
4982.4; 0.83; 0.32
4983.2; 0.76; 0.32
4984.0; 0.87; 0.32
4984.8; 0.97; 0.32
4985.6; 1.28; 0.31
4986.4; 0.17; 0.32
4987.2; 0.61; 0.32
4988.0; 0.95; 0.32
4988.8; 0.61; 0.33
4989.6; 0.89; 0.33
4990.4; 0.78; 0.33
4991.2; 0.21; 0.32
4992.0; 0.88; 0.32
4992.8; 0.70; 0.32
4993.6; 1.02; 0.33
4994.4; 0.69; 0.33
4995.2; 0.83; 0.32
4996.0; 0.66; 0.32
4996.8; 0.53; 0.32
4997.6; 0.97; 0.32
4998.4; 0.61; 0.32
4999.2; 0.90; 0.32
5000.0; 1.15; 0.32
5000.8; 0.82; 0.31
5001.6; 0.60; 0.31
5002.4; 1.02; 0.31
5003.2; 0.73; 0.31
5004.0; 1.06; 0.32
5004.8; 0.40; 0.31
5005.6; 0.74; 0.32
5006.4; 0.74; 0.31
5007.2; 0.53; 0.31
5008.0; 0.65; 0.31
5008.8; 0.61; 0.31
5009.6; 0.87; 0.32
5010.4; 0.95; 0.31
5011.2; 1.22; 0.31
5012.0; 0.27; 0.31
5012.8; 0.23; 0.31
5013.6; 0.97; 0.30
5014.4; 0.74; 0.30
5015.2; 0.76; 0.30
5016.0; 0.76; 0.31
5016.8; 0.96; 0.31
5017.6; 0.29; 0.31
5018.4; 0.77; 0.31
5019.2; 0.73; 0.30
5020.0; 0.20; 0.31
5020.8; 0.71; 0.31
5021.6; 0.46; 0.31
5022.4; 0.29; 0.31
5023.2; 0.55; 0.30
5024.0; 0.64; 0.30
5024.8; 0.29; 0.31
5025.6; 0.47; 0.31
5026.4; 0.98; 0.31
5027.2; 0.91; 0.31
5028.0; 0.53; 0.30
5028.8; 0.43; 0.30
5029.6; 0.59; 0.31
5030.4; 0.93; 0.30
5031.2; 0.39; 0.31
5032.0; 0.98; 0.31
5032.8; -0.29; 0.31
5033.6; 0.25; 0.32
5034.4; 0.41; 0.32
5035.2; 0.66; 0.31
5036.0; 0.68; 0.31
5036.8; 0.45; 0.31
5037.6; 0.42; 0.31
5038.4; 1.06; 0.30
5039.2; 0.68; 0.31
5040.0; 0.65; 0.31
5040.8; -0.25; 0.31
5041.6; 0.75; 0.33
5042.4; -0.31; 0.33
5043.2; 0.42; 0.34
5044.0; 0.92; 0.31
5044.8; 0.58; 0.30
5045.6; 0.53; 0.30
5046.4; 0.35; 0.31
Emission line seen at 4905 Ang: Lyman alpha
